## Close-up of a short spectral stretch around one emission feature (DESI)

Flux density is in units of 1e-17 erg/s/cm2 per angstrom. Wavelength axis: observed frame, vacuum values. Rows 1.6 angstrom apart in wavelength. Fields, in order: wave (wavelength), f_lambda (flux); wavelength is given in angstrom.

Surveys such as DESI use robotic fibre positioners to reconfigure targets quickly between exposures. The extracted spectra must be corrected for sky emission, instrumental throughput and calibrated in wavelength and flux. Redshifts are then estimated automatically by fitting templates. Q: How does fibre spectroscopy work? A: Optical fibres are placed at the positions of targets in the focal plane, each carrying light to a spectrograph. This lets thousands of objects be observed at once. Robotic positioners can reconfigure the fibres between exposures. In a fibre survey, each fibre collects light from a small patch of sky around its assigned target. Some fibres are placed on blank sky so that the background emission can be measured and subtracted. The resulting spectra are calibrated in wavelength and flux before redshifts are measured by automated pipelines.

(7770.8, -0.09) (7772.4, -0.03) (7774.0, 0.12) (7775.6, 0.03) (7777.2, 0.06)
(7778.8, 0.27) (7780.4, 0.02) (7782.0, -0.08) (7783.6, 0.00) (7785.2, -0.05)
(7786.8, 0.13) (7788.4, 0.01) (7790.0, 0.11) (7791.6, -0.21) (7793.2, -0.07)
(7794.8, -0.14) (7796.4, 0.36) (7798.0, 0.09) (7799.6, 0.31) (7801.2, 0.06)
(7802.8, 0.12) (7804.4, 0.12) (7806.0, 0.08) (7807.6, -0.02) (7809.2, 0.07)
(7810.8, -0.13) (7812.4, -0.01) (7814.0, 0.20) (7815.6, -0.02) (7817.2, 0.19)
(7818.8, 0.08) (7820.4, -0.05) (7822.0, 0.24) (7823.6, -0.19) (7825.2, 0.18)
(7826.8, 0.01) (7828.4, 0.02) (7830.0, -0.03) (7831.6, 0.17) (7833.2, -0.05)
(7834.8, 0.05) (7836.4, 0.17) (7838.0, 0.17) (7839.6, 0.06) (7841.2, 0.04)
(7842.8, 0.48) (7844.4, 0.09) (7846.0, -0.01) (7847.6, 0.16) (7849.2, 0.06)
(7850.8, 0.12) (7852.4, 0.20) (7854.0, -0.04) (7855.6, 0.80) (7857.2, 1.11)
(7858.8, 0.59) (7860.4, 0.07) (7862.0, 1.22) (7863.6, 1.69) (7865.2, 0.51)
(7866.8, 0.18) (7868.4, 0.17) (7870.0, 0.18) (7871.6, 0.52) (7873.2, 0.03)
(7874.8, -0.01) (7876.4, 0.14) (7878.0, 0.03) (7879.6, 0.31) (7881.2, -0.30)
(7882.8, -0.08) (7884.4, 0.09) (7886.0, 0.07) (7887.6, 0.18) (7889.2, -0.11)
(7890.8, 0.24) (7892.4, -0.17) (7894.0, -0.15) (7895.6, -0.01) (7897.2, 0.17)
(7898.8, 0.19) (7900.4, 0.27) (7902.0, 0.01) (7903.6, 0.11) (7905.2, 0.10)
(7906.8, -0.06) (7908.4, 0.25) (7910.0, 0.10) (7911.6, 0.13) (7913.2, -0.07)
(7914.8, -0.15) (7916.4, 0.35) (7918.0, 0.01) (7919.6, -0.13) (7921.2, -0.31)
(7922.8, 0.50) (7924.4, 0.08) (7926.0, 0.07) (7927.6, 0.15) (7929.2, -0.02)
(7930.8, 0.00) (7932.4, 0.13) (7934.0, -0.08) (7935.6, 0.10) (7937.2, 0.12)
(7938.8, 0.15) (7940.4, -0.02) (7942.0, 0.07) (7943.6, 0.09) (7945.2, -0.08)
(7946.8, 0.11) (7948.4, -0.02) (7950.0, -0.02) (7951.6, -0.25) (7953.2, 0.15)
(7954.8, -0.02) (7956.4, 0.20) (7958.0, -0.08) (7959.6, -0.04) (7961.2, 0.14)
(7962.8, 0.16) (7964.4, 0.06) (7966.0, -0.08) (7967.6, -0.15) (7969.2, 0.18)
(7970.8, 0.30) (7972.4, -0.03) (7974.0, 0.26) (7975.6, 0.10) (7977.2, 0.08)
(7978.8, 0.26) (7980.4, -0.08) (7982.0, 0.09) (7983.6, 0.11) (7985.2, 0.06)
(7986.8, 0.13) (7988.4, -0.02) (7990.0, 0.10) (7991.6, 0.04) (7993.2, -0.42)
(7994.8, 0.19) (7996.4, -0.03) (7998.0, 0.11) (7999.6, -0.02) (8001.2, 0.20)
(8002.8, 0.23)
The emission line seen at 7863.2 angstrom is [O II]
